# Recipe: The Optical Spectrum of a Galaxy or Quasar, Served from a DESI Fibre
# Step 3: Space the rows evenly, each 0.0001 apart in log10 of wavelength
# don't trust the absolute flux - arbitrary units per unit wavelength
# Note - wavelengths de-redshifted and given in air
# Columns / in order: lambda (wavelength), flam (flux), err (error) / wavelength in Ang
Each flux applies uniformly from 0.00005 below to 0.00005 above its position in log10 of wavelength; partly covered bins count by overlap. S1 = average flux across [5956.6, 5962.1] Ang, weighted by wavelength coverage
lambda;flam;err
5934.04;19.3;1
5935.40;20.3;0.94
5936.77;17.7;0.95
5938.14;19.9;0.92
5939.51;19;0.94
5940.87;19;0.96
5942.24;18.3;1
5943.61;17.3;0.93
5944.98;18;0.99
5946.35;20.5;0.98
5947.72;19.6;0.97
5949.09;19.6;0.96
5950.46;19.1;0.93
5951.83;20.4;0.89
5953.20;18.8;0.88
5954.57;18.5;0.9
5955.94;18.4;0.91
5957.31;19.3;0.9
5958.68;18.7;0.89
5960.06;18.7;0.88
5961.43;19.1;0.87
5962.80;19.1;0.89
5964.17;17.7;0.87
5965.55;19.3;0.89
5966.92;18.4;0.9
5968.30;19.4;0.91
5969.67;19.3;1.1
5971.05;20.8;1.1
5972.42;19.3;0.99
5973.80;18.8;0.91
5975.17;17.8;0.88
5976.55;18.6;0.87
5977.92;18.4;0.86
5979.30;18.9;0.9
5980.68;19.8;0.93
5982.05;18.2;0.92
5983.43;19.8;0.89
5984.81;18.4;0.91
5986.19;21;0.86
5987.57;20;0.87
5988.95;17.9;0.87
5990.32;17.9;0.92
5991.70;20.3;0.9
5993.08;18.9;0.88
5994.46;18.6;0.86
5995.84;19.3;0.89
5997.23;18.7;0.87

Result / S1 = 18.9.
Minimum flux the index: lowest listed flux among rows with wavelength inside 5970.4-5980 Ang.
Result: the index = 17.8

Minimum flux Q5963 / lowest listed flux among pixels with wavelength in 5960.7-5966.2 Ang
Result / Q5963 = 17.7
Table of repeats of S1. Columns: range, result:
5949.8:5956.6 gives 19.1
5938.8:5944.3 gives 18.4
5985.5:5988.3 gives 20.4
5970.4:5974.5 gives 19.6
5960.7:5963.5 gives 19.1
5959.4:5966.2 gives 18.8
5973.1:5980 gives 18.5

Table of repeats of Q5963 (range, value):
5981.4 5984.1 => 18.2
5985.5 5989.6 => 17.9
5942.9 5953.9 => 17.3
